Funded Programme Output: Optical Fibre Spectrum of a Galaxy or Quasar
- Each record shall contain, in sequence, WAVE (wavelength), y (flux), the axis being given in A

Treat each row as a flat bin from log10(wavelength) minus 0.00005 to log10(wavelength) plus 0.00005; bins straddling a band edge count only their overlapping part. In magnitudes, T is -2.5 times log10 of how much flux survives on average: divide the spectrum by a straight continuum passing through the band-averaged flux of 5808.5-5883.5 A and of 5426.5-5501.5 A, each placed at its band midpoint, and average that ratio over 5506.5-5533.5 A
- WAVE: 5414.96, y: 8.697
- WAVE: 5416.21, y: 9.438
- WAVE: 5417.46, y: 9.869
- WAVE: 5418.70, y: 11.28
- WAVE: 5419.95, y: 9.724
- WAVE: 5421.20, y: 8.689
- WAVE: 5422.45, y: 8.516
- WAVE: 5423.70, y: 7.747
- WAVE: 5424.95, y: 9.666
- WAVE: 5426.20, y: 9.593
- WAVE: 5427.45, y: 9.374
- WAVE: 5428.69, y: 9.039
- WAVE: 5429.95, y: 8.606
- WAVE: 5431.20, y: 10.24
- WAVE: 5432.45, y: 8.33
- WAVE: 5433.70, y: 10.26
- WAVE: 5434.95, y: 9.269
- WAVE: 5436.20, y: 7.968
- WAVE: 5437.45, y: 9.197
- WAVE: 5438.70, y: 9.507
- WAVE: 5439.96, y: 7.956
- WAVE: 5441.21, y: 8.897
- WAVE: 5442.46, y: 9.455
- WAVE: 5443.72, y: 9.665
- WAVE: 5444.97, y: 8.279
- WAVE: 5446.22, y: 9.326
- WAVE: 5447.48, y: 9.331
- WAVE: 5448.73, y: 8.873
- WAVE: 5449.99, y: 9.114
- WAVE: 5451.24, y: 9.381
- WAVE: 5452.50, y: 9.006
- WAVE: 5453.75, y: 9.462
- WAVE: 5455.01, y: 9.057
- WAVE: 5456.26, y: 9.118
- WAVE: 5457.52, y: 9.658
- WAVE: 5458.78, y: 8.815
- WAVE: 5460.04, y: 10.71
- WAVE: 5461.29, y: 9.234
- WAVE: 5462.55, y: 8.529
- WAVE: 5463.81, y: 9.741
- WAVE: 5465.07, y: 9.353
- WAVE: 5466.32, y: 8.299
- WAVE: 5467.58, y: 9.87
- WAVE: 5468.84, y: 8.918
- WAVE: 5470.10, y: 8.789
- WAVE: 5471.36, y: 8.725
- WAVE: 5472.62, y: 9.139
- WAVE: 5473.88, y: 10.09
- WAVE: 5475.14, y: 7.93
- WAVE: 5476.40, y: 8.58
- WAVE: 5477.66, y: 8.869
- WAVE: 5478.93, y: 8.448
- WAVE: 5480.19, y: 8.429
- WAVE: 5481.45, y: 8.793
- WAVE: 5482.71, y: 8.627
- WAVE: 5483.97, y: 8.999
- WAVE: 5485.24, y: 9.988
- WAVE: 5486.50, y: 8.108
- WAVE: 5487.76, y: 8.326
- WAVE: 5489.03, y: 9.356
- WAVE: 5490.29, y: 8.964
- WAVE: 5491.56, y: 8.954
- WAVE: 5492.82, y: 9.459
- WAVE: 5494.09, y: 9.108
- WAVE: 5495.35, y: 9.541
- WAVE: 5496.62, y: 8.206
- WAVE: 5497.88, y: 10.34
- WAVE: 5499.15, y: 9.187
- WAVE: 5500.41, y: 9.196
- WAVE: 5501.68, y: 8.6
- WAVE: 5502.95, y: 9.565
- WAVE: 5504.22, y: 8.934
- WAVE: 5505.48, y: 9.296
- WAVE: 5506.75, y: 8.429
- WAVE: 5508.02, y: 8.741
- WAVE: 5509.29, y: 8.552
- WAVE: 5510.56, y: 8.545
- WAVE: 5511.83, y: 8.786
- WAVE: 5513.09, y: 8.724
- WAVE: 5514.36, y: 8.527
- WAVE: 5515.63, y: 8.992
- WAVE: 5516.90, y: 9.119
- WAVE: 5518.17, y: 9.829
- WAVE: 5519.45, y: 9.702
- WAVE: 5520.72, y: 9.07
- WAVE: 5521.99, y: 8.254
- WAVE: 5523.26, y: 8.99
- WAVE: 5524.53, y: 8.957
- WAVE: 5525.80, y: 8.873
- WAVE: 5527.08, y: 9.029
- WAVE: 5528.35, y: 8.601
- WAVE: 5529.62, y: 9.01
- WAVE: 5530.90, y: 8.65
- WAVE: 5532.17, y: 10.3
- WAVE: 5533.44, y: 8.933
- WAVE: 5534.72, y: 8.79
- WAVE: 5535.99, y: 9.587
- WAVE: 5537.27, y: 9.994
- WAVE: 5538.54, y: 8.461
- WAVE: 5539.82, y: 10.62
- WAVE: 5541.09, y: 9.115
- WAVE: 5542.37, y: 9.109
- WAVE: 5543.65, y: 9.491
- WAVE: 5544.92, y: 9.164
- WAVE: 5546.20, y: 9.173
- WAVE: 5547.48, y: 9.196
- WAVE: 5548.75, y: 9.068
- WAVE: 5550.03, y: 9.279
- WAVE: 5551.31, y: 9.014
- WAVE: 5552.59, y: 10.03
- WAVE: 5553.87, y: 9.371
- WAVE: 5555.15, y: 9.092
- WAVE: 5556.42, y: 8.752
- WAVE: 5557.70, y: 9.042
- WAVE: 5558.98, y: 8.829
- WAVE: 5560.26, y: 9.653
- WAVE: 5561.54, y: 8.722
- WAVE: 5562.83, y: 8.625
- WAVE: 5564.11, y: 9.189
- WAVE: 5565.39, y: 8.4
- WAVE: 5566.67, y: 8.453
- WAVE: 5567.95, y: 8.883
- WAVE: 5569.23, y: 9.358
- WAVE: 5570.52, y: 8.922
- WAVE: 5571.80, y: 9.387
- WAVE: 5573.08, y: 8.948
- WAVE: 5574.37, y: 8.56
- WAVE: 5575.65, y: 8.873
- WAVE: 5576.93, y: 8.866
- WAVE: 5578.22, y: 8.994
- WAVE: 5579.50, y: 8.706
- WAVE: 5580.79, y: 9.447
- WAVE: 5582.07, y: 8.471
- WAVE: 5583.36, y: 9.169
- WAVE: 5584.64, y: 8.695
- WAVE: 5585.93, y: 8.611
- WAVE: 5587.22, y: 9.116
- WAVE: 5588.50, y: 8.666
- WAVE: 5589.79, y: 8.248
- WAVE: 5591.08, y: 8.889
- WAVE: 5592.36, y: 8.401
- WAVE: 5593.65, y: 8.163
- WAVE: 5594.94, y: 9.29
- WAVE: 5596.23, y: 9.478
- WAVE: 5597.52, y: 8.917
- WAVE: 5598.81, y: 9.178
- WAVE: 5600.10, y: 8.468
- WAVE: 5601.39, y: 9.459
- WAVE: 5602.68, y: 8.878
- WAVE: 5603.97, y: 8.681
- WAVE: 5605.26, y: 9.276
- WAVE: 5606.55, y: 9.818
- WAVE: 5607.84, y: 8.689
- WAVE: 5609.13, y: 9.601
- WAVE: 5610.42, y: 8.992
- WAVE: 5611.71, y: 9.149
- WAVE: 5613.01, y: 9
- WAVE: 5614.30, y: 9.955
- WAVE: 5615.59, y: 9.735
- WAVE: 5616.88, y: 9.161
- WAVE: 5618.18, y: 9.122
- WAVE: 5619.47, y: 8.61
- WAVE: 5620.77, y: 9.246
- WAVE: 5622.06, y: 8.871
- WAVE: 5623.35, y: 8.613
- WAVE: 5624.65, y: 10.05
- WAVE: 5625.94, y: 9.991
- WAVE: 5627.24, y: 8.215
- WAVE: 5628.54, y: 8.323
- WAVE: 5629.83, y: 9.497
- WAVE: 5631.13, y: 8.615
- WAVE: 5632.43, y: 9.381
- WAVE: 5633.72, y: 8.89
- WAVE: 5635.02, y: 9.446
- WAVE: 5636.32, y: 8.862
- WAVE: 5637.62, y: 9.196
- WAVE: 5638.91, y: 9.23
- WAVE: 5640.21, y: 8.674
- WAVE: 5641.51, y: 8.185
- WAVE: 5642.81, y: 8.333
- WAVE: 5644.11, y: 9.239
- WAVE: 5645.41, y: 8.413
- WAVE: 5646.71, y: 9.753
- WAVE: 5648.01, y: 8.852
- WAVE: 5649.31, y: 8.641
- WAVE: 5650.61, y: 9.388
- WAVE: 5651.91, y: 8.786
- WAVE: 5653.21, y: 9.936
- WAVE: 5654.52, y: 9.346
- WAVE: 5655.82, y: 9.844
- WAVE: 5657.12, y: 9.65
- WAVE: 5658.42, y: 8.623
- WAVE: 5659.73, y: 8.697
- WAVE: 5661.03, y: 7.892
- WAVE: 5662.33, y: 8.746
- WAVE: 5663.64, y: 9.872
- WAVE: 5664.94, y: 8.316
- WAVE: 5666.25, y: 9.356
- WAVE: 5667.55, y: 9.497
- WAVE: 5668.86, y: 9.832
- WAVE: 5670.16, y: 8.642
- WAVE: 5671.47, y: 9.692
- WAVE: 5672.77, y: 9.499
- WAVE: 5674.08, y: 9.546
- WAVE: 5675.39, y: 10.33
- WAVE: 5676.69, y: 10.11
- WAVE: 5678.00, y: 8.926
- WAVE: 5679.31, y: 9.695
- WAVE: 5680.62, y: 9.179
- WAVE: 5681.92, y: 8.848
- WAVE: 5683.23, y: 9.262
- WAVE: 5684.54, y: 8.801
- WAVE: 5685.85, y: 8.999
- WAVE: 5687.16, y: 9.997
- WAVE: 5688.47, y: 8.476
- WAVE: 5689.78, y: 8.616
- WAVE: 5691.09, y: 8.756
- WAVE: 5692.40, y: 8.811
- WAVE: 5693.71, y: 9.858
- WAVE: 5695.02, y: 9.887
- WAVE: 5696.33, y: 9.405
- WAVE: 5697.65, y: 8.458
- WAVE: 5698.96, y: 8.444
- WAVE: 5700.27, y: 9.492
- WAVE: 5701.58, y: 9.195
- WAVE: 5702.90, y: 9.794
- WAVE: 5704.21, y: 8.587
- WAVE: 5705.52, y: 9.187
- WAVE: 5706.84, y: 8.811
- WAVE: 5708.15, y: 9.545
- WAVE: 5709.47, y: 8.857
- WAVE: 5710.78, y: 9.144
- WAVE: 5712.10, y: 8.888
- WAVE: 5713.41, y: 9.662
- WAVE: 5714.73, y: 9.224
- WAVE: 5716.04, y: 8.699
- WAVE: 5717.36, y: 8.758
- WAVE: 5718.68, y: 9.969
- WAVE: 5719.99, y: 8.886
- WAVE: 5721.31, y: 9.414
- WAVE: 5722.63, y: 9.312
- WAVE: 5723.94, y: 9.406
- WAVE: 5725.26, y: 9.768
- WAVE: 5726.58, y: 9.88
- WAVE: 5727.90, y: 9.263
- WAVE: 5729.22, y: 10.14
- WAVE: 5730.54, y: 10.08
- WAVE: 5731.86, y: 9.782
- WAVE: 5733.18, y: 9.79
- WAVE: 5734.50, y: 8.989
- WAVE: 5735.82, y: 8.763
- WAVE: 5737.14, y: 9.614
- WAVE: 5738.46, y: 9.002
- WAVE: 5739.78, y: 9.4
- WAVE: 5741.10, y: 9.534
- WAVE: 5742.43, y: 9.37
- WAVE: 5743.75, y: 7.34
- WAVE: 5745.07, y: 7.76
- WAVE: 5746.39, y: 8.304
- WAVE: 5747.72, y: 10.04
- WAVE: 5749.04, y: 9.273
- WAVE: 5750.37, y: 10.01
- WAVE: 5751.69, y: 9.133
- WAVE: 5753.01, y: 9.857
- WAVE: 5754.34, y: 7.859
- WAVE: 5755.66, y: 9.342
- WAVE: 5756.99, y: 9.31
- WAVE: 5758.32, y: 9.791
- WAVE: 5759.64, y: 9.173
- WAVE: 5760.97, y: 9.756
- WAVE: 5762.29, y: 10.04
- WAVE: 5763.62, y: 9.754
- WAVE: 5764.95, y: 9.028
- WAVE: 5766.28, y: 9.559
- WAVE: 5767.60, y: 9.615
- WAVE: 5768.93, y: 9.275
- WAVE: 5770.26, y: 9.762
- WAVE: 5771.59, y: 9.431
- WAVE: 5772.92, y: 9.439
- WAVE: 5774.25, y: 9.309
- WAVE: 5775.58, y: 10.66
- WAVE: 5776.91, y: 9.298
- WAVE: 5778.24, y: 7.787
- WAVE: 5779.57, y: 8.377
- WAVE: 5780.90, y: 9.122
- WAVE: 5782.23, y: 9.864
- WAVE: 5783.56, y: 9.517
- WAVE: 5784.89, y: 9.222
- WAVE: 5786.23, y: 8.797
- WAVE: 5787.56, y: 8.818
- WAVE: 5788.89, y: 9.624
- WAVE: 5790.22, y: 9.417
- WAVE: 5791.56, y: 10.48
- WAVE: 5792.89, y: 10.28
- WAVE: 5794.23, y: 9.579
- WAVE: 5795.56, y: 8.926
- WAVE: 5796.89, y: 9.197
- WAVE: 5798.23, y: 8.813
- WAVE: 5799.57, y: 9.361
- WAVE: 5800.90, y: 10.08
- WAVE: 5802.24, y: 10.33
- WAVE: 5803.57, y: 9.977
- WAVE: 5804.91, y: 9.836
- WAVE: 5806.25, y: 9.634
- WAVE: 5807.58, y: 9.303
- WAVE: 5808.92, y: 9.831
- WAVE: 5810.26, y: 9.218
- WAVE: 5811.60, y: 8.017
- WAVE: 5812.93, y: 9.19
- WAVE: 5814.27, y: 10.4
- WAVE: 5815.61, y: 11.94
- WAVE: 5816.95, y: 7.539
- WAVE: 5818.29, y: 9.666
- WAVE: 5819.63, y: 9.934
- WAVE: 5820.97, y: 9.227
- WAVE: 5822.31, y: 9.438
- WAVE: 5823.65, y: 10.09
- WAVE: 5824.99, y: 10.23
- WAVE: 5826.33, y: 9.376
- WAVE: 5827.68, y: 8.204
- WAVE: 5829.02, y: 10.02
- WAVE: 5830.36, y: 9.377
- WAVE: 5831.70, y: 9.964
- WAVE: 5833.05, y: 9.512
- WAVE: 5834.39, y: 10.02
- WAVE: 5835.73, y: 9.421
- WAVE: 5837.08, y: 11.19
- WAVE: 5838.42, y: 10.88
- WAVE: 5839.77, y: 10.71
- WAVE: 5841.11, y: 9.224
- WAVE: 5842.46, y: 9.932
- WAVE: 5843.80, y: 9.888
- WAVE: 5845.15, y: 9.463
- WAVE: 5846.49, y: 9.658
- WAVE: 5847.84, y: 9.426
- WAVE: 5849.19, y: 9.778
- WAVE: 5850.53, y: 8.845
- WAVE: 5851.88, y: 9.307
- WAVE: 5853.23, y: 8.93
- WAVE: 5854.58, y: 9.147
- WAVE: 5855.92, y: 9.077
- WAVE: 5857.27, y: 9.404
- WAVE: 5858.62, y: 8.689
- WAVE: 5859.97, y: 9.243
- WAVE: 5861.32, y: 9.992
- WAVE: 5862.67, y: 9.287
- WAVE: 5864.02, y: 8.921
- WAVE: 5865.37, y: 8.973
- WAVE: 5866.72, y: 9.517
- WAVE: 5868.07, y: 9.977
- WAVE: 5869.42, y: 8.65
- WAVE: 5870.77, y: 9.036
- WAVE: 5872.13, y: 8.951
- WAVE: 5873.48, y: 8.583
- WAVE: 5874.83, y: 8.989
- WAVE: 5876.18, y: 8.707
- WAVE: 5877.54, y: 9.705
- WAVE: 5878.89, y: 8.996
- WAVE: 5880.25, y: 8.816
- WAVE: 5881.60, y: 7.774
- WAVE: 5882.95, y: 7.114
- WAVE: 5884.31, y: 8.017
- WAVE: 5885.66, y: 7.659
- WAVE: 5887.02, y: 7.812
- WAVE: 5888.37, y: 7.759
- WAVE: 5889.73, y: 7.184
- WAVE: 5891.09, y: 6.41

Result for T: 0.022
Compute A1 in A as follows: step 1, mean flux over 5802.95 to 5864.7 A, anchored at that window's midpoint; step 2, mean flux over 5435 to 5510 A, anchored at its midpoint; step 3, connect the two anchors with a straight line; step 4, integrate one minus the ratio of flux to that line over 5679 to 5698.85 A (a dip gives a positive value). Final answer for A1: 0.5 A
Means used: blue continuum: 9.03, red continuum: 9.57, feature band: 9.11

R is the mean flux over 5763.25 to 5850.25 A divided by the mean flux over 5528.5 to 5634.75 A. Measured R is 1.1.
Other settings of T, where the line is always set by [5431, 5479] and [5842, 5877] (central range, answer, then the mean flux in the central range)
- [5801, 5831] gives -0.042 mag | 9.59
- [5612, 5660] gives 0.009 mag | 9.09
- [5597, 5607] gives 0.010 mag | 9.07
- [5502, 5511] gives 0.032 mag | 8.86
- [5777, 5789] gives 0.026 mag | 9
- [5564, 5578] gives 0.031 mag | 8.89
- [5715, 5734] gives -0.035 mag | 9.5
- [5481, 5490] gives 0.027 mag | 8.89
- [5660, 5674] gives 0.005 mag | 9.14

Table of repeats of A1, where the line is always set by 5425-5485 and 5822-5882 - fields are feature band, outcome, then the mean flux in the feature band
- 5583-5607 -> 0.78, 8.91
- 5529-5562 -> -0.30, 9.25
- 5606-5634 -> 0.20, 9.16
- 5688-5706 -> 0.42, 9.08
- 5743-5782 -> 0.47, 9.23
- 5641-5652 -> 0.47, 8.86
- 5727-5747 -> 0.36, 9.15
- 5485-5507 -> 0.11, 9.08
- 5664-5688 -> -0.23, 9.36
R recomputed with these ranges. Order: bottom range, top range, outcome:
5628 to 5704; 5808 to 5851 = 1.06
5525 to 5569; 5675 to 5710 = 1.01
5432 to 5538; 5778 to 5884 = 1.04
